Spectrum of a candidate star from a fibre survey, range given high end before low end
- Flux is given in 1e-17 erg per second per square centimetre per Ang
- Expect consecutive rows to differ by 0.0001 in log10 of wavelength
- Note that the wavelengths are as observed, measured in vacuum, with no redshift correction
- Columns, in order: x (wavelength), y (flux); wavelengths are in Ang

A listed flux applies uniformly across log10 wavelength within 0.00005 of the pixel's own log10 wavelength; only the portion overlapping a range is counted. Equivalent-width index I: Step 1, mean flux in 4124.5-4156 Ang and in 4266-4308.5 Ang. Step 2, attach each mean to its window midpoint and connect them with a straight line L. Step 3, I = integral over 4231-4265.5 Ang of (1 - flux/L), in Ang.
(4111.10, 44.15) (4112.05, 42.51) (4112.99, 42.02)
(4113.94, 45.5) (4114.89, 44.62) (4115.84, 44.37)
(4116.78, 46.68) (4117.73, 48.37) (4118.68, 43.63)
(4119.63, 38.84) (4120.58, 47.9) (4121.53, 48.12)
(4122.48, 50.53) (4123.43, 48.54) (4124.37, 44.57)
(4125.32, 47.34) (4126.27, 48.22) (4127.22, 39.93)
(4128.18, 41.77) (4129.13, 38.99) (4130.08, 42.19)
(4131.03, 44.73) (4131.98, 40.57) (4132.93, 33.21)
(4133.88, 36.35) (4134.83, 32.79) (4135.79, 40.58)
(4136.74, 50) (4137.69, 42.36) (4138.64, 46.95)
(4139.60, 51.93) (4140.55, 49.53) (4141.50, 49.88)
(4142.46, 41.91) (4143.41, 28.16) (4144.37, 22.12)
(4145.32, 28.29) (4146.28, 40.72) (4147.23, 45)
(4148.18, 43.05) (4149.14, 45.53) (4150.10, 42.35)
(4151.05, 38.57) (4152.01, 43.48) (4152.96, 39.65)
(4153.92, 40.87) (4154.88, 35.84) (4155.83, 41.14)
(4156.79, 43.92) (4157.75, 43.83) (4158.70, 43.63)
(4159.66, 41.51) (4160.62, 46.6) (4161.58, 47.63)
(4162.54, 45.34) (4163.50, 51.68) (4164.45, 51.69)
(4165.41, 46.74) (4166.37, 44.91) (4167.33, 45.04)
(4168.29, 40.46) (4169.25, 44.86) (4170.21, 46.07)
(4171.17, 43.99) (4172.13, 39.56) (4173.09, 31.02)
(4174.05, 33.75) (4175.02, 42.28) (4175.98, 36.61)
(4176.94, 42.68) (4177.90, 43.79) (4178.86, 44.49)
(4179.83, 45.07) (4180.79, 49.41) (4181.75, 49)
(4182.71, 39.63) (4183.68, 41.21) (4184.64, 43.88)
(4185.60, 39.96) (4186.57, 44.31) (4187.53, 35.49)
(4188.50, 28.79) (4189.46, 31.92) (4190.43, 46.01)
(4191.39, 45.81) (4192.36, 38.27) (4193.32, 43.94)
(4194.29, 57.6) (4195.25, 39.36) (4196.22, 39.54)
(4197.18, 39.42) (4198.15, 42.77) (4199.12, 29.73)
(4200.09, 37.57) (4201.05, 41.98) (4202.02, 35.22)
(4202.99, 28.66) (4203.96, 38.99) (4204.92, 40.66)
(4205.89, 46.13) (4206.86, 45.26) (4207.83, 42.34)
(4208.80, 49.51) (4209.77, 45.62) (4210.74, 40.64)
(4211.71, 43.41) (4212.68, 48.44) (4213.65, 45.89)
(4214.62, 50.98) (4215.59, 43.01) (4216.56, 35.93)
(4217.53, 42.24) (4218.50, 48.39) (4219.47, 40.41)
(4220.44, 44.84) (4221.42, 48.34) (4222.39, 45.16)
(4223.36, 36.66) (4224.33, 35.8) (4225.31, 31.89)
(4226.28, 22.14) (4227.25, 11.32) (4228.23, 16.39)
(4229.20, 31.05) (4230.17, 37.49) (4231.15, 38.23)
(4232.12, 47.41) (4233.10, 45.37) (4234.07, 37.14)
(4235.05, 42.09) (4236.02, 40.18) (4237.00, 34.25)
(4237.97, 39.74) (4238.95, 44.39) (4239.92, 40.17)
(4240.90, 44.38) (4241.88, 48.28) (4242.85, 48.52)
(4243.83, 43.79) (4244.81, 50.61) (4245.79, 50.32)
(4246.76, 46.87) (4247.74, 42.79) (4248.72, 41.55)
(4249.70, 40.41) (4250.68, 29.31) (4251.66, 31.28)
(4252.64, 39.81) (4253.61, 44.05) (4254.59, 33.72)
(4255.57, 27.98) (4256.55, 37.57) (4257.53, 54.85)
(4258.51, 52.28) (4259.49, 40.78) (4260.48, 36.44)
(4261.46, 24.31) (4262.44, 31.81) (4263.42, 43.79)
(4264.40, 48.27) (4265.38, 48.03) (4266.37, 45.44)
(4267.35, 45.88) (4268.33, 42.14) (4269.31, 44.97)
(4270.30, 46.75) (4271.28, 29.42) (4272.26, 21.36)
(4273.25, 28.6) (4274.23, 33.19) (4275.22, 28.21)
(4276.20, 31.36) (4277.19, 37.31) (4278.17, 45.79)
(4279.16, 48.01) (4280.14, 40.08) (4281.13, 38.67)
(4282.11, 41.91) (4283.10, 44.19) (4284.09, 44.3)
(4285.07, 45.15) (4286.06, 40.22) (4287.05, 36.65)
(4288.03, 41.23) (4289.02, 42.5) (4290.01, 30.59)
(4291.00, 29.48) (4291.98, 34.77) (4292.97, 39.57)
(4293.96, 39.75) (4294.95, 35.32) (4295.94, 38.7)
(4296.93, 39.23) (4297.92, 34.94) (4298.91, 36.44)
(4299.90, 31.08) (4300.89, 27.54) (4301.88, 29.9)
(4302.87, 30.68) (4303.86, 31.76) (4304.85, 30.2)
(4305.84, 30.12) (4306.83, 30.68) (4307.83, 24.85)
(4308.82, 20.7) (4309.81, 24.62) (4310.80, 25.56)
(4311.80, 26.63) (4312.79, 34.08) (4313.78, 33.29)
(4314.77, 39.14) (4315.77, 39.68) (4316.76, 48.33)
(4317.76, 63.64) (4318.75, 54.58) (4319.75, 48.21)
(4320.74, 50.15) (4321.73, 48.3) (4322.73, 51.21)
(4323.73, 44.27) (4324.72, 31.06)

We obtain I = -3.4 Ang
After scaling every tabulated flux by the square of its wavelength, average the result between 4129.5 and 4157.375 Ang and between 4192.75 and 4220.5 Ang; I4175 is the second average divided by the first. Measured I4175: 1.1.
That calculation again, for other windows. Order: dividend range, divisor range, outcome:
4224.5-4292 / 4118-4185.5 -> 0.96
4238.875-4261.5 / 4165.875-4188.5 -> 1.03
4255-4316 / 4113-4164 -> 0.91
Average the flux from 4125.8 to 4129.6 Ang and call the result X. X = 42.1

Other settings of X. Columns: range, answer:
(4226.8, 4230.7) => 24.3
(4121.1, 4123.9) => 49.1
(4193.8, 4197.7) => 44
